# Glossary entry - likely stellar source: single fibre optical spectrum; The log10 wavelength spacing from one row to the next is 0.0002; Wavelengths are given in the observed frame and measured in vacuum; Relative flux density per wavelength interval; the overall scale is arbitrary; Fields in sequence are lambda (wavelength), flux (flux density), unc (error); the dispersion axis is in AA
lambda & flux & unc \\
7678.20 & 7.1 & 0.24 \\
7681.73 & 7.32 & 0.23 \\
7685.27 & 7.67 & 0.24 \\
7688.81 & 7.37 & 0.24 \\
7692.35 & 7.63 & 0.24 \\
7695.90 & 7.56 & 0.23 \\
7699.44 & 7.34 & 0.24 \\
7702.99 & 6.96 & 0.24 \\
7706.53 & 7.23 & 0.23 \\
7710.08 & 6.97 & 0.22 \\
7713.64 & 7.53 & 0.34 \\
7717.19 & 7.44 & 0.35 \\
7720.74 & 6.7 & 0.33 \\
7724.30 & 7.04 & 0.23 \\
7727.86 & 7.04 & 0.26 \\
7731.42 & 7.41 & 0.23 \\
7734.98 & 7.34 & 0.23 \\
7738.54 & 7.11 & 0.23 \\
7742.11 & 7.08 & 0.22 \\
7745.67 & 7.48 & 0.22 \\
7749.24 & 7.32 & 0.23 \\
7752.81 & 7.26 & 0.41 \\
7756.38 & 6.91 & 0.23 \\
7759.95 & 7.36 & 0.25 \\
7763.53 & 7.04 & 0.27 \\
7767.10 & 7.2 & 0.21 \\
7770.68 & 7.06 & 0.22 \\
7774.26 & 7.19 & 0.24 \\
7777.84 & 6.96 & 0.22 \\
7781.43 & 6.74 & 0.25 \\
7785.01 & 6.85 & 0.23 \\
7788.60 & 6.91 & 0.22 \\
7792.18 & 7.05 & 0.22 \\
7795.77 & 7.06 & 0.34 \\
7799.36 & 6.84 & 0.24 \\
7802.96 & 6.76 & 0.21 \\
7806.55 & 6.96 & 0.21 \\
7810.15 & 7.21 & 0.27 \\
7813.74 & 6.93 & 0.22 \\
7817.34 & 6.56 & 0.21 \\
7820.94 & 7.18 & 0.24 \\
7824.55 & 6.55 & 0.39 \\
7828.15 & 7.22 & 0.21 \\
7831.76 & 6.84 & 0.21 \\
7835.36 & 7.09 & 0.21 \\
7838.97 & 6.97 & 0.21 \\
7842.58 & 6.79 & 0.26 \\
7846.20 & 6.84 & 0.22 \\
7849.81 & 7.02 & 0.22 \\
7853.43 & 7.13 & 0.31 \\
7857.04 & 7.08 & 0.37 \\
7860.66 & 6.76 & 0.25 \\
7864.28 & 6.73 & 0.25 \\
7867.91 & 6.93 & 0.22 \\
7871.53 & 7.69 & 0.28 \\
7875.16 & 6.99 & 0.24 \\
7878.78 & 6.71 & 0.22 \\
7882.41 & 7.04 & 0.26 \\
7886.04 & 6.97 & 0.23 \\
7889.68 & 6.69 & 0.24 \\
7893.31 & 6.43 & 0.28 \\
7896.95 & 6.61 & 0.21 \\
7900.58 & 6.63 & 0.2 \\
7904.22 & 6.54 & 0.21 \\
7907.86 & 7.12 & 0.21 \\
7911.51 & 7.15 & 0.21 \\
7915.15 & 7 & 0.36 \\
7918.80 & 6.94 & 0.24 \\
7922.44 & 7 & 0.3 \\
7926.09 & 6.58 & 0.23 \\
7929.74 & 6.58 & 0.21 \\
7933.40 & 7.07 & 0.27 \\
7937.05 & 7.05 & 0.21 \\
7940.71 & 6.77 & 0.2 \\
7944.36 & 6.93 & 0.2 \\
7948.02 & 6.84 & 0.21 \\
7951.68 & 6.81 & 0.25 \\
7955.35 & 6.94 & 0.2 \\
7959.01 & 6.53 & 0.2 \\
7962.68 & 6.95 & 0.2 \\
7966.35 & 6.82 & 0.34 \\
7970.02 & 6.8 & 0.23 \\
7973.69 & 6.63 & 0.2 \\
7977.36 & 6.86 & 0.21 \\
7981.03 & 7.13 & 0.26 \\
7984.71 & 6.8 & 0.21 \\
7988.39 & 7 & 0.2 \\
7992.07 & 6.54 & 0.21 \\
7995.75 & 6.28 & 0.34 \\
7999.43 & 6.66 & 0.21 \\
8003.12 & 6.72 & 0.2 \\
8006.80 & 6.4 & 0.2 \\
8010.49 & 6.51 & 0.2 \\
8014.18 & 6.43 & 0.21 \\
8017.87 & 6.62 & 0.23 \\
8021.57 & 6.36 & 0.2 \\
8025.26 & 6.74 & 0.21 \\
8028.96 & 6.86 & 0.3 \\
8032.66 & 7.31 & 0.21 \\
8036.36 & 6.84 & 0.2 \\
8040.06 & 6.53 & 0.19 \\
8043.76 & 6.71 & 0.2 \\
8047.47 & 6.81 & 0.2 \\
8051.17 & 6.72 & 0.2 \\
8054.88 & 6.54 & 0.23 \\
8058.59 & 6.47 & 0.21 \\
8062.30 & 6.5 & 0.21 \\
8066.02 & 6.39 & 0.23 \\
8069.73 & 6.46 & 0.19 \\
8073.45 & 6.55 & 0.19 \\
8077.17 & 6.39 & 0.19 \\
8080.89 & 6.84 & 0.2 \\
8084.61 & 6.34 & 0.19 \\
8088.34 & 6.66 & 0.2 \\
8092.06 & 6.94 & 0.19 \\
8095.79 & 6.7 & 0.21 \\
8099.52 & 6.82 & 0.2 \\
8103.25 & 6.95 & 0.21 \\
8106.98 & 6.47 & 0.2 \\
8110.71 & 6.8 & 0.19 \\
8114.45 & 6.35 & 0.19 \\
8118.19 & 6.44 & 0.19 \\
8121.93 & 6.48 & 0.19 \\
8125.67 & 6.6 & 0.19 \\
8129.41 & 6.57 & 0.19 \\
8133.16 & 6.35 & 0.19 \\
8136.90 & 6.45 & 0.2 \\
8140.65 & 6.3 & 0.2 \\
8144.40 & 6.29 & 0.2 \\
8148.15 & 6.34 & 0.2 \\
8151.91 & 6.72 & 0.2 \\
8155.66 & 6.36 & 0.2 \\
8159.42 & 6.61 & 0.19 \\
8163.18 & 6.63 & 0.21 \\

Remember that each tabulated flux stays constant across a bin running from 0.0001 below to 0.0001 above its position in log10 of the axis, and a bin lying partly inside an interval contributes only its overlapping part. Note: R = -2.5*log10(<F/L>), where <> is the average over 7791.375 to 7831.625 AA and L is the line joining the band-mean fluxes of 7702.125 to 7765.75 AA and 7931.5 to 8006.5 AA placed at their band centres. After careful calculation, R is 0.020 mag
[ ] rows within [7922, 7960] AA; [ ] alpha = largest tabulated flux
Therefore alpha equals 7.07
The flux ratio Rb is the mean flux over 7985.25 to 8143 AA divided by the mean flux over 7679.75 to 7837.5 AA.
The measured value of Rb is 0.93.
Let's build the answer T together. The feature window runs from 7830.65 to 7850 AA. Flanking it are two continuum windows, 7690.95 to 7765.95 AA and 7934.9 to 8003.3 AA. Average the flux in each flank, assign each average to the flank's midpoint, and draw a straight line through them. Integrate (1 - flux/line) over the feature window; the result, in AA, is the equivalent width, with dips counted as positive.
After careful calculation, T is 0.3 AA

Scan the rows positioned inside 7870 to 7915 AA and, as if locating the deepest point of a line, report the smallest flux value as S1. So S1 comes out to 6.43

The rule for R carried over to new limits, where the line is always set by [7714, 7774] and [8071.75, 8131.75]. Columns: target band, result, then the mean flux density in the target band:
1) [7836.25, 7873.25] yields 0.00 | 6.99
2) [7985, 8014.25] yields 0.03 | 6.59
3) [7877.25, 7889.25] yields 0.01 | 6.88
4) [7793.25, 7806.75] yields 0.03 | 6.9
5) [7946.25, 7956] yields 0.00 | 6.85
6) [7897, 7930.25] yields 0.01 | 6.84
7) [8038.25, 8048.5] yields 0.01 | 6.67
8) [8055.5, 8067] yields 0.04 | 6.47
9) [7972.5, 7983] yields -0.01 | 6.89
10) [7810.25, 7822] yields 0.02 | 6.92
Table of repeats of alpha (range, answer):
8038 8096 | 6.94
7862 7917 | 7.69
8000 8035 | 7.31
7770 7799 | 7.19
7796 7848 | 7.22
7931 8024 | 7.13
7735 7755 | 7.48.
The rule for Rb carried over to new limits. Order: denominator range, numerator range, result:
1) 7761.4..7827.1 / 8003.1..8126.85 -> 0.95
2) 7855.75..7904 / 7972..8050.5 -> 0.98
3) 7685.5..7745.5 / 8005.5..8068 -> 0.91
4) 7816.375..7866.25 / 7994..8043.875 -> 0.96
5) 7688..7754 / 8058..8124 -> 0.91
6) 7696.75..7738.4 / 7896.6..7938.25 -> 0.95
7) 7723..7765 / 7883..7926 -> 0.95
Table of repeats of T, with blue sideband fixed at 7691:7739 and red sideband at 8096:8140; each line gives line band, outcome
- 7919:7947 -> 0.1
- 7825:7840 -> 0.1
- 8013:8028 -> 0.4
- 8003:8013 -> 0.4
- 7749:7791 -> 0.5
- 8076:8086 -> 0.1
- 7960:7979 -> 0.0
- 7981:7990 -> -0.2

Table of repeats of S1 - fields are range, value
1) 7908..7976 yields 6.53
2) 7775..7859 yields 6.55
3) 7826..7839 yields 6.84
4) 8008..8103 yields 6.34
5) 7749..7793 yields 6.74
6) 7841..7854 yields 6.79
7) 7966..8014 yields 6.28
